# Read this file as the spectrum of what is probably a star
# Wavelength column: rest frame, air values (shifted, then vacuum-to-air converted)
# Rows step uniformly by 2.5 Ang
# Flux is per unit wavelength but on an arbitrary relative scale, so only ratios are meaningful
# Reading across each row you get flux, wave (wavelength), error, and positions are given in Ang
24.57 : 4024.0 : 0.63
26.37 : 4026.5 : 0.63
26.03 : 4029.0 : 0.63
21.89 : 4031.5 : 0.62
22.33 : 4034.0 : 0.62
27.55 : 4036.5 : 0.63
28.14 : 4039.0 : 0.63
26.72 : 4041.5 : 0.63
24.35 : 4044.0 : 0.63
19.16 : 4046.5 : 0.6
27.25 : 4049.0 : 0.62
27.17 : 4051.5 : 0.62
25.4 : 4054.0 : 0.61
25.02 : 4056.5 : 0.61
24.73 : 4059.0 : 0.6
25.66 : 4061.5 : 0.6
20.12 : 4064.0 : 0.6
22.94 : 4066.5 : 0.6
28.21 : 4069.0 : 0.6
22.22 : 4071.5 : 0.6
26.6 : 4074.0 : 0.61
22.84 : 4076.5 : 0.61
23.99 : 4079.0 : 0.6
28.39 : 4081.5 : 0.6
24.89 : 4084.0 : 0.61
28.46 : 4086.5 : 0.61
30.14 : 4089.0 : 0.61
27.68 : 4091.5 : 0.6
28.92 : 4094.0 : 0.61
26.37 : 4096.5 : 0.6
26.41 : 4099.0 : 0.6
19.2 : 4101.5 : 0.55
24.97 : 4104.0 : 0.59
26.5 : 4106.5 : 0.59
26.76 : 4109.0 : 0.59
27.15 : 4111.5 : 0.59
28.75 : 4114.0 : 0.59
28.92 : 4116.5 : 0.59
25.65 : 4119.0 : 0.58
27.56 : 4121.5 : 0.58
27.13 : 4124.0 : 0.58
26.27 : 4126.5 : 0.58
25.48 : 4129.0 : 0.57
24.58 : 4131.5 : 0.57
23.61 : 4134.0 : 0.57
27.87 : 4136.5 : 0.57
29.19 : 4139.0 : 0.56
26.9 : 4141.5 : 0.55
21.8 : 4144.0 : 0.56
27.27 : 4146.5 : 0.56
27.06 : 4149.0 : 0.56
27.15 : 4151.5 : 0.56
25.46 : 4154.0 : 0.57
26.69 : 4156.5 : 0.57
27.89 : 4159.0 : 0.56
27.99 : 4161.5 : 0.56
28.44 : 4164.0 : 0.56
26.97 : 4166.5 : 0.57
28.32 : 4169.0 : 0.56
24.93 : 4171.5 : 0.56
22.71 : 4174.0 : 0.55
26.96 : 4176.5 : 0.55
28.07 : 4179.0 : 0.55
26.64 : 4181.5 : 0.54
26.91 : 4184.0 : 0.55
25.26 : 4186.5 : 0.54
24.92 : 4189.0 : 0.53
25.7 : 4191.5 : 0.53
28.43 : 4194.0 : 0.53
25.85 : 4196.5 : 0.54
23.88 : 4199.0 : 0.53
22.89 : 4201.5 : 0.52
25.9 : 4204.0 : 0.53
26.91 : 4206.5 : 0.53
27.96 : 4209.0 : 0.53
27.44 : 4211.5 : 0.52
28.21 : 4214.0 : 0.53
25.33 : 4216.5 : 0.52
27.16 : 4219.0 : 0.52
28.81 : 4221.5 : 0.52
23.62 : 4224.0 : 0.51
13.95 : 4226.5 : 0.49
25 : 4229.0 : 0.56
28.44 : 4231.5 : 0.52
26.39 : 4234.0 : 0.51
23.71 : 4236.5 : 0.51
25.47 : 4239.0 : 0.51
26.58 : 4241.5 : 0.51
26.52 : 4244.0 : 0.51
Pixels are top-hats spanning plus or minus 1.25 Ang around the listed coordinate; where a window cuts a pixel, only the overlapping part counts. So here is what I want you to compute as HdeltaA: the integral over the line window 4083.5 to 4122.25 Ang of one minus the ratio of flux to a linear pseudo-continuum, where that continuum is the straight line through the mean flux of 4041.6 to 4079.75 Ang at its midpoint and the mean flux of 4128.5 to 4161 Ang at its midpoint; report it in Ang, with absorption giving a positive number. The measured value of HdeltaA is -2.2 Ang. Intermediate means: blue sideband 24.5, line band 26.8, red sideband 26.3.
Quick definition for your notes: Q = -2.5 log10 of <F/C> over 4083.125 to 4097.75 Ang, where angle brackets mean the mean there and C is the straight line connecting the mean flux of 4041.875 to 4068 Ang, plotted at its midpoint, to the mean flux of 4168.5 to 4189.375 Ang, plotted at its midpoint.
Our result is -0.12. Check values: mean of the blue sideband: 24.3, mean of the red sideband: 26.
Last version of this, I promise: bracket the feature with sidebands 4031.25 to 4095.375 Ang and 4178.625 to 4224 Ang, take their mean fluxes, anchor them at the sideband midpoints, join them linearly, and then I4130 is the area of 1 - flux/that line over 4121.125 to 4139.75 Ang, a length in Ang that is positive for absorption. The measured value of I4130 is -0.3 Ang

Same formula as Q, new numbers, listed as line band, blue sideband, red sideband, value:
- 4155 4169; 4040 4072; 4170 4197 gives -0.073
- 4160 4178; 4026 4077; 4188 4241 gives -0.055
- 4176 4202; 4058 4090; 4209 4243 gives -0.024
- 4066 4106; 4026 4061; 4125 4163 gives -0.007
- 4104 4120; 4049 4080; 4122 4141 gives -0.051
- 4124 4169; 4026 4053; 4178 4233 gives -0.042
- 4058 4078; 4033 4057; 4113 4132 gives 0.071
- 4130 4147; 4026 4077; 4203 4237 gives -0.024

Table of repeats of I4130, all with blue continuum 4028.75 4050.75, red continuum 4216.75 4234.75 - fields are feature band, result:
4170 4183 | -0.6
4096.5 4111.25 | -0.2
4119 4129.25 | -0.7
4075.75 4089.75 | -0.9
